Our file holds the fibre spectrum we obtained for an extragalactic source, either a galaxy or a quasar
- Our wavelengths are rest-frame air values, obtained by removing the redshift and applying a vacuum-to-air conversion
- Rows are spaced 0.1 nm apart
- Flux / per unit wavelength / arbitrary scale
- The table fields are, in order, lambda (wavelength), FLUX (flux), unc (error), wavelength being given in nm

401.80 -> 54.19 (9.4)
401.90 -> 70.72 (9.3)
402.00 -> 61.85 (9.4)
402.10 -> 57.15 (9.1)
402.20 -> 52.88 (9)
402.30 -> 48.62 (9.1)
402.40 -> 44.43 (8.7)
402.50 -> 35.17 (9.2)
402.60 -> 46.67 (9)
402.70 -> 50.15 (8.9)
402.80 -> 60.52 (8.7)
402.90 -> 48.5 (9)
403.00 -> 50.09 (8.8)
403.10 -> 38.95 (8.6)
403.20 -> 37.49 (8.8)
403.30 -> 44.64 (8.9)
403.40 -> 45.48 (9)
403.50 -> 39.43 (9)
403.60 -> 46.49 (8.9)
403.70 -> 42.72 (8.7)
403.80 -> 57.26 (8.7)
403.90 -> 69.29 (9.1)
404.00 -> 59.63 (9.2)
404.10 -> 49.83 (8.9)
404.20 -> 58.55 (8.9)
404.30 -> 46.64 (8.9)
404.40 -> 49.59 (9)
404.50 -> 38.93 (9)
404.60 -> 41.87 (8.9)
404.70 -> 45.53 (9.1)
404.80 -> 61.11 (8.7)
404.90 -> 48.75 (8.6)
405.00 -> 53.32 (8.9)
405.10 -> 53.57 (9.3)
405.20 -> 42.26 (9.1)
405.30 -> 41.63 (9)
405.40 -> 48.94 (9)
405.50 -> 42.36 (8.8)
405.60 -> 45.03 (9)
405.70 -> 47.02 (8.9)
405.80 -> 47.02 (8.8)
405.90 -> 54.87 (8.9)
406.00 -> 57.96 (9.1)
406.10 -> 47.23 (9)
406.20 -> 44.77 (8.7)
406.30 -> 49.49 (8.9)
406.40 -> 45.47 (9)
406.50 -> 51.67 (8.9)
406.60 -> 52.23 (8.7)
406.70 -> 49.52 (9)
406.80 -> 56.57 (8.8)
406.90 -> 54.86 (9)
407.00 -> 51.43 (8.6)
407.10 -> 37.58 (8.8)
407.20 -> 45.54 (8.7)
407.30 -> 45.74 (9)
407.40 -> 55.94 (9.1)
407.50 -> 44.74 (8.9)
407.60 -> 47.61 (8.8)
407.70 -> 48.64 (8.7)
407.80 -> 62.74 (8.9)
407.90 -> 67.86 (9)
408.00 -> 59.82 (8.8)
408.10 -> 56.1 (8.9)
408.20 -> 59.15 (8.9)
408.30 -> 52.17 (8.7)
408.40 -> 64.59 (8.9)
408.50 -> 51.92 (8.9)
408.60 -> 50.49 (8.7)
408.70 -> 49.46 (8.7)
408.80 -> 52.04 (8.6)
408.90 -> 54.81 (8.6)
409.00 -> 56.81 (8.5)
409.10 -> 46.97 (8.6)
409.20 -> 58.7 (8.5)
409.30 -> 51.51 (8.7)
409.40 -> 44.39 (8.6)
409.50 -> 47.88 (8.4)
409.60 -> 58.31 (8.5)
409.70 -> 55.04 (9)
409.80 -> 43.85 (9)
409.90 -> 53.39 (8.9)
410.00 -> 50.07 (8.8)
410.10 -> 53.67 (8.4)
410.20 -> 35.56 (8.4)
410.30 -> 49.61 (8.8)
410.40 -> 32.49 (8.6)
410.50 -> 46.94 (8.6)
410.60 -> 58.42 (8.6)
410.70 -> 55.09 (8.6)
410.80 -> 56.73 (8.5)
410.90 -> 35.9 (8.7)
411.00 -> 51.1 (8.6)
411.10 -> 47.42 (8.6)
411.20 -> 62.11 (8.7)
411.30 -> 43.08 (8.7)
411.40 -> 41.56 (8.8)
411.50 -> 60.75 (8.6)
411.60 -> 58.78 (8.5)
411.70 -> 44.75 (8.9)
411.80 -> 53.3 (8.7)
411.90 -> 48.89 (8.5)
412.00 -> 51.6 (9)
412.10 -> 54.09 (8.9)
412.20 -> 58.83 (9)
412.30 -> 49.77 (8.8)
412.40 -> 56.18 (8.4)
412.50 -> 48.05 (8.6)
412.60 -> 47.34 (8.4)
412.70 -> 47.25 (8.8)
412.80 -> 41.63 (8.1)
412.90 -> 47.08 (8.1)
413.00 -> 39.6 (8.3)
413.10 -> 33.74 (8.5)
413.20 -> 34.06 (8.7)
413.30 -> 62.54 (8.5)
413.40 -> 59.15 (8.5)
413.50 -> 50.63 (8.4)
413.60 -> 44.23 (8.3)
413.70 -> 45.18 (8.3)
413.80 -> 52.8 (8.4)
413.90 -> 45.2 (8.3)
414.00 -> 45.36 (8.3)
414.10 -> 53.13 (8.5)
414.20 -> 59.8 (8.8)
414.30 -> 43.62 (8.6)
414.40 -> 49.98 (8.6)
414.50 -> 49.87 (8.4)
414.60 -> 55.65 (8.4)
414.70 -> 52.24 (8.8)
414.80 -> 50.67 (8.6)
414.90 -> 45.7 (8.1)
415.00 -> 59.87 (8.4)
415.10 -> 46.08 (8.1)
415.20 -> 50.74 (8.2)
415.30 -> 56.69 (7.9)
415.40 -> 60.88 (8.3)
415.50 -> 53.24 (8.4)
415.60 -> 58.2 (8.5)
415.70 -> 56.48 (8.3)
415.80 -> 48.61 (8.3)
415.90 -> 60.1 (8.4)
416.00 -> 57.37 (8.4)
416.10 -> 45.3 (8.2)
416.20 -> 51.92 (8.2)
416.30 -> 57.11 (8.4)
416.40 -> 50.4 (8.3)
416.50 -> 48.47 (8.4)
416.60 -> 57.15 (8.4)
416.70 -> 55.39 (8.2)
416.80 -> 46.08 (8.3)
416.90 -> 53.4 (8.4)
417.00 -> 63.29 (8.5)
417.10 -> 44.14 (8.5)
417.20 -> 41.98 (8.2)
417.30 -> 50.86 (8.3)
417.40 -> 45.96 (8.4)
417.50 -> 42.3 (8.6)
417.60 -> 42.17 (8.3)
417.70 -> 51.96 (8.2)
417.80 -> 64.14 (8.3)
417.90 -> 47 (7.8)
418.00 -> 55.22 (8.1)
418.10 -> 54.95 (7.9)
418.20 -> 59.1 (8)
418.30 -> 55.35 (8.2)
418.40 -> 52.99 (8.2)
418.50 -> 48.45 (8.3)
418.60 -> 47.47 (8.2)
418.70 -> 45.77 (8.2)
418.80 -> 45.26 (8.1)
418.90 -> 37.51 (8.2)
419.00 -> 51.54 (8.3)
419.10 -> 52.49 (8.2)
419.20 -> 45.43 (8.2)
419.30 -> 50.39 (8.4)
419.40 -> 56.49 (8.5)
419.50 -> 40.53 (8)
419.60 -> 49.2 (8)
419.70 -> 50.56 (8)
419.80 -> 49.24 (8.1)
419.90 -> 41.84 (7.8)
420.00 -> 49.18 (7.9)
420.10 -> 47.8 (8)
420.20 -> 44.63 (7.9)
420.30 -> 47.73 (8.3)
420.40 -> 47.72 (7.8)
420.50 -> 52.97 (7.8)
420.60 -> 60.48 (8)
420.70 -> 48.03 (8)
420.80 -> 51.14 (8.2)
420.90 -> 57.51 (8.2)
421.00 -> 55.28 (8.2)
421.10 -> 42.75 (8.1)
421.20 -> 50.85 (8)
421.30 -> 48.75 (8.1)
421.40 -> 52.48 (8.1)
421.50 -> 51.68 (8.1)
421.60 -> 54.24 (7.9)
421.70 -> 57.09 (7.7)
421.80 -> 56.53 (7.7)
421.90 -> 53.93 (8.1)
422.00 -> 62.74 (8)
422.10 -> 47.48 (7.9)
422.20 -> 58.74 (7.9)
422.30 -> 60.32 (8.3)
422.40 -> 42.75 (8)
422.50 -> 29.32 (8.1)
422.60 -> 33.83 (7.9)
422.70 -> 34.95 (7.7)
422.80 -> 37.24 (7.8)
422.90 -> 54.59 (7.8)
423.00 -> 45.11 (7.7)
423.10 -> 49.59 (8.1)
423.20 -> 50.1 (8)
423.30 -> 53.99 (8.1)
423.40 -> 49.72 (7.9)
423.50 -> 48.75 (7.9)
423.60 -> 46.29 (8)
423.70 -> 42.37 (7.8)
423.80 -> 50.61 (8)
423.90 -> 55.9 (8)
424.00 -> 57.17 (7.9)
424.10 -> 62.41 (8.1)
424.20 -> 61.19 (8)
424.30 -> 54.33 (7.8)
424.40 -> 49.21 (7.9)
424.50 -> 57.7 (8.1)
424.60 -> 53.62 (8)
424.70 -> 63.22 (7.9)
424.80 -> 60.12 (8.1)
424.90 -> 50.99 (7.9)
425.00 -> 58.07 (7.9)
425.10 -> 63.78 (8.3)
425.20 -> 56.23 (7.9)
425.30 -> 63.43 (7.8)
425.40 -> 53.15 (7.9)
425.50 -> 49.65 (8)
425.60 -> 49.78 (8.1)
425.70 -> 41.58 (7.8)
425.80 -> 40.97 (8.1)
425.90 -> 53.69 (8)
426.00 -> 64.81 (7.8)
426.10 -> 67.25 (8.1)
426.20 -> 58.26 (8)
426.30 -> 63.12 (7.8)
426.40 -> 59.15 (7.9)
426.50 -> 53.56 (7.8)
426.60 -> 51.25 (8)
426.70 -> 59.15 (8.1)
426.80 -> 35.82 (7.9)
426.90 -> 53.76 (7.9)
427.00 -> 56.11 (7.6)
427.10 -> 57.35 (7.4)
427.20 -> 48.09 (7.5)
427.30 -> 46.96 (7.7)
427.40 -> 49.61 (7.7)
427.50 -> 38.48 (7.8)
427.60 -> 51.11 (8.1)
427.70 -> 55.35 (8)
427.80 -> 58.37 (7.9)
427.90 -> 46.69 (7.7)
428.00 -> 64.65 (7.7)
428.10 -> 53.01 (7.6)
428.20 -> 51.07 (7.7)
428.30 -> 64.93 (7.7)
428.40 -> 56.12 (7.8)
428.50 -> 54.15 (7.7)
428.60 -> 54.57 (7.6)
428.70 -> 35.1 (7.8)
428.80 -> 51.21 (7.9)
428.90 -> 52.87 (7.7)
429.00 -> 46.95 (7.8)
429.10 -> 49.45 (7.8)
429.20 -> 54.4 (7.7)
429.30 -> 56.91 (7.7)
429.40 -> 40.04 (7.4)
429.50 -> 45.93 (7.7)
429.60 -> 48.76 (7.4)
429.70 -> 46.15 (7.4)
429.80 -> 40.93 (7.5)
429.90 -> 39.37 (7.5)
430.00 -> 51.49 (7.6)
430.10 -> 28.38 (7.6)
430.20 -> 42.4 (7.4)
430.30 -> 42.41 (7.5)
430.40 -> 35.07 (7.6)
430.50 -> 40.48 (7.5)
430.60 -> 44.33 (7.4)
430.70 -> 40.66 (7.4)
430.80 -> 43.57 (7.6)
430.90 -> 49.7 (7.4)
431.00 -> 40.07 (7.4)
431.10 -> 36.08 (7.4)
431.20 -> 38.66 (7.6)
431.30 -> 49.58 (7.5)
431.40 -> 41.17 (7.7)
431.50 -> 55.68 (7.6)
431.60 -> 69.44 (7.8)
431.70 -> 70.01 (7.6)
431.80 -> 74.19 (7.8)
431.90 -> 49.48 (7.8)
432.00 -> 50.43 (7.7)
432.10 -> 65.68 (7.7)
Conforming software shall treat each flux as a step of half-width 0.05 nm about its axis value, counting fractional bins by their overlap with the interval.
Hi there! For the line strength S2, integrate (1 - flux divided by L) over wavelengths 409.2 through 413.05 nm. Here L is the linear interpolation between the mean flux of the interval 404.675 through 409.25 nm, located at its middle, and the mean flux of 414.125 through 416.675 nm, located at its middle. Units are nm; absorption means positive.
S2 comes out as 0.19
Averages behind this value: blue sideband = 51.4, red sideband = 53.1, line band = 49.6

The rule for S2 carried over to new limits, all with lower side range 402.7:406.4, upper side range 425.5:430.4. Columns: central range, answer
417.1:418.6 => -0.02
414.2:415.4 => -0.05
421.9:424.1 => 0.07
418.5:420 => 0.07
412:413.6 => 0.02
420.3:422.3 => -0.13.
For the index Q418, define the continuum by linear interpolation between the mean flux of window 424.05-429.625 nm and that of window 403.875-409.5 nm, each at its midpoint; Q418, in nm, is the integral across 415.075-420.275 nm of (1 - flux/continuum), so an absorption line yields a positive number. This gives 0.17 nm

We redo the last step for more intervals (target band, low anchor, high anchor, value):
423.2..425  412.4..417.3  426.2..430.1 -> -0.11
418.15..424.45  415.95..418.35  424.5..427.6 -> 0.34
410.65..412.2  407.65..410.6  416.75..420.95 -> 0.01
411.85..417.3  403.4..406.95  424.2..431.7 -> -0.07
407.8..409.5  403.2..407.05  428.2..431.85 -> -0.19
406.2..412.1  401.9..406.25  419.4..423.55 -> -0.24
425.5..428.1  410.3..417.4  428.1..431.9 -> -0.22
